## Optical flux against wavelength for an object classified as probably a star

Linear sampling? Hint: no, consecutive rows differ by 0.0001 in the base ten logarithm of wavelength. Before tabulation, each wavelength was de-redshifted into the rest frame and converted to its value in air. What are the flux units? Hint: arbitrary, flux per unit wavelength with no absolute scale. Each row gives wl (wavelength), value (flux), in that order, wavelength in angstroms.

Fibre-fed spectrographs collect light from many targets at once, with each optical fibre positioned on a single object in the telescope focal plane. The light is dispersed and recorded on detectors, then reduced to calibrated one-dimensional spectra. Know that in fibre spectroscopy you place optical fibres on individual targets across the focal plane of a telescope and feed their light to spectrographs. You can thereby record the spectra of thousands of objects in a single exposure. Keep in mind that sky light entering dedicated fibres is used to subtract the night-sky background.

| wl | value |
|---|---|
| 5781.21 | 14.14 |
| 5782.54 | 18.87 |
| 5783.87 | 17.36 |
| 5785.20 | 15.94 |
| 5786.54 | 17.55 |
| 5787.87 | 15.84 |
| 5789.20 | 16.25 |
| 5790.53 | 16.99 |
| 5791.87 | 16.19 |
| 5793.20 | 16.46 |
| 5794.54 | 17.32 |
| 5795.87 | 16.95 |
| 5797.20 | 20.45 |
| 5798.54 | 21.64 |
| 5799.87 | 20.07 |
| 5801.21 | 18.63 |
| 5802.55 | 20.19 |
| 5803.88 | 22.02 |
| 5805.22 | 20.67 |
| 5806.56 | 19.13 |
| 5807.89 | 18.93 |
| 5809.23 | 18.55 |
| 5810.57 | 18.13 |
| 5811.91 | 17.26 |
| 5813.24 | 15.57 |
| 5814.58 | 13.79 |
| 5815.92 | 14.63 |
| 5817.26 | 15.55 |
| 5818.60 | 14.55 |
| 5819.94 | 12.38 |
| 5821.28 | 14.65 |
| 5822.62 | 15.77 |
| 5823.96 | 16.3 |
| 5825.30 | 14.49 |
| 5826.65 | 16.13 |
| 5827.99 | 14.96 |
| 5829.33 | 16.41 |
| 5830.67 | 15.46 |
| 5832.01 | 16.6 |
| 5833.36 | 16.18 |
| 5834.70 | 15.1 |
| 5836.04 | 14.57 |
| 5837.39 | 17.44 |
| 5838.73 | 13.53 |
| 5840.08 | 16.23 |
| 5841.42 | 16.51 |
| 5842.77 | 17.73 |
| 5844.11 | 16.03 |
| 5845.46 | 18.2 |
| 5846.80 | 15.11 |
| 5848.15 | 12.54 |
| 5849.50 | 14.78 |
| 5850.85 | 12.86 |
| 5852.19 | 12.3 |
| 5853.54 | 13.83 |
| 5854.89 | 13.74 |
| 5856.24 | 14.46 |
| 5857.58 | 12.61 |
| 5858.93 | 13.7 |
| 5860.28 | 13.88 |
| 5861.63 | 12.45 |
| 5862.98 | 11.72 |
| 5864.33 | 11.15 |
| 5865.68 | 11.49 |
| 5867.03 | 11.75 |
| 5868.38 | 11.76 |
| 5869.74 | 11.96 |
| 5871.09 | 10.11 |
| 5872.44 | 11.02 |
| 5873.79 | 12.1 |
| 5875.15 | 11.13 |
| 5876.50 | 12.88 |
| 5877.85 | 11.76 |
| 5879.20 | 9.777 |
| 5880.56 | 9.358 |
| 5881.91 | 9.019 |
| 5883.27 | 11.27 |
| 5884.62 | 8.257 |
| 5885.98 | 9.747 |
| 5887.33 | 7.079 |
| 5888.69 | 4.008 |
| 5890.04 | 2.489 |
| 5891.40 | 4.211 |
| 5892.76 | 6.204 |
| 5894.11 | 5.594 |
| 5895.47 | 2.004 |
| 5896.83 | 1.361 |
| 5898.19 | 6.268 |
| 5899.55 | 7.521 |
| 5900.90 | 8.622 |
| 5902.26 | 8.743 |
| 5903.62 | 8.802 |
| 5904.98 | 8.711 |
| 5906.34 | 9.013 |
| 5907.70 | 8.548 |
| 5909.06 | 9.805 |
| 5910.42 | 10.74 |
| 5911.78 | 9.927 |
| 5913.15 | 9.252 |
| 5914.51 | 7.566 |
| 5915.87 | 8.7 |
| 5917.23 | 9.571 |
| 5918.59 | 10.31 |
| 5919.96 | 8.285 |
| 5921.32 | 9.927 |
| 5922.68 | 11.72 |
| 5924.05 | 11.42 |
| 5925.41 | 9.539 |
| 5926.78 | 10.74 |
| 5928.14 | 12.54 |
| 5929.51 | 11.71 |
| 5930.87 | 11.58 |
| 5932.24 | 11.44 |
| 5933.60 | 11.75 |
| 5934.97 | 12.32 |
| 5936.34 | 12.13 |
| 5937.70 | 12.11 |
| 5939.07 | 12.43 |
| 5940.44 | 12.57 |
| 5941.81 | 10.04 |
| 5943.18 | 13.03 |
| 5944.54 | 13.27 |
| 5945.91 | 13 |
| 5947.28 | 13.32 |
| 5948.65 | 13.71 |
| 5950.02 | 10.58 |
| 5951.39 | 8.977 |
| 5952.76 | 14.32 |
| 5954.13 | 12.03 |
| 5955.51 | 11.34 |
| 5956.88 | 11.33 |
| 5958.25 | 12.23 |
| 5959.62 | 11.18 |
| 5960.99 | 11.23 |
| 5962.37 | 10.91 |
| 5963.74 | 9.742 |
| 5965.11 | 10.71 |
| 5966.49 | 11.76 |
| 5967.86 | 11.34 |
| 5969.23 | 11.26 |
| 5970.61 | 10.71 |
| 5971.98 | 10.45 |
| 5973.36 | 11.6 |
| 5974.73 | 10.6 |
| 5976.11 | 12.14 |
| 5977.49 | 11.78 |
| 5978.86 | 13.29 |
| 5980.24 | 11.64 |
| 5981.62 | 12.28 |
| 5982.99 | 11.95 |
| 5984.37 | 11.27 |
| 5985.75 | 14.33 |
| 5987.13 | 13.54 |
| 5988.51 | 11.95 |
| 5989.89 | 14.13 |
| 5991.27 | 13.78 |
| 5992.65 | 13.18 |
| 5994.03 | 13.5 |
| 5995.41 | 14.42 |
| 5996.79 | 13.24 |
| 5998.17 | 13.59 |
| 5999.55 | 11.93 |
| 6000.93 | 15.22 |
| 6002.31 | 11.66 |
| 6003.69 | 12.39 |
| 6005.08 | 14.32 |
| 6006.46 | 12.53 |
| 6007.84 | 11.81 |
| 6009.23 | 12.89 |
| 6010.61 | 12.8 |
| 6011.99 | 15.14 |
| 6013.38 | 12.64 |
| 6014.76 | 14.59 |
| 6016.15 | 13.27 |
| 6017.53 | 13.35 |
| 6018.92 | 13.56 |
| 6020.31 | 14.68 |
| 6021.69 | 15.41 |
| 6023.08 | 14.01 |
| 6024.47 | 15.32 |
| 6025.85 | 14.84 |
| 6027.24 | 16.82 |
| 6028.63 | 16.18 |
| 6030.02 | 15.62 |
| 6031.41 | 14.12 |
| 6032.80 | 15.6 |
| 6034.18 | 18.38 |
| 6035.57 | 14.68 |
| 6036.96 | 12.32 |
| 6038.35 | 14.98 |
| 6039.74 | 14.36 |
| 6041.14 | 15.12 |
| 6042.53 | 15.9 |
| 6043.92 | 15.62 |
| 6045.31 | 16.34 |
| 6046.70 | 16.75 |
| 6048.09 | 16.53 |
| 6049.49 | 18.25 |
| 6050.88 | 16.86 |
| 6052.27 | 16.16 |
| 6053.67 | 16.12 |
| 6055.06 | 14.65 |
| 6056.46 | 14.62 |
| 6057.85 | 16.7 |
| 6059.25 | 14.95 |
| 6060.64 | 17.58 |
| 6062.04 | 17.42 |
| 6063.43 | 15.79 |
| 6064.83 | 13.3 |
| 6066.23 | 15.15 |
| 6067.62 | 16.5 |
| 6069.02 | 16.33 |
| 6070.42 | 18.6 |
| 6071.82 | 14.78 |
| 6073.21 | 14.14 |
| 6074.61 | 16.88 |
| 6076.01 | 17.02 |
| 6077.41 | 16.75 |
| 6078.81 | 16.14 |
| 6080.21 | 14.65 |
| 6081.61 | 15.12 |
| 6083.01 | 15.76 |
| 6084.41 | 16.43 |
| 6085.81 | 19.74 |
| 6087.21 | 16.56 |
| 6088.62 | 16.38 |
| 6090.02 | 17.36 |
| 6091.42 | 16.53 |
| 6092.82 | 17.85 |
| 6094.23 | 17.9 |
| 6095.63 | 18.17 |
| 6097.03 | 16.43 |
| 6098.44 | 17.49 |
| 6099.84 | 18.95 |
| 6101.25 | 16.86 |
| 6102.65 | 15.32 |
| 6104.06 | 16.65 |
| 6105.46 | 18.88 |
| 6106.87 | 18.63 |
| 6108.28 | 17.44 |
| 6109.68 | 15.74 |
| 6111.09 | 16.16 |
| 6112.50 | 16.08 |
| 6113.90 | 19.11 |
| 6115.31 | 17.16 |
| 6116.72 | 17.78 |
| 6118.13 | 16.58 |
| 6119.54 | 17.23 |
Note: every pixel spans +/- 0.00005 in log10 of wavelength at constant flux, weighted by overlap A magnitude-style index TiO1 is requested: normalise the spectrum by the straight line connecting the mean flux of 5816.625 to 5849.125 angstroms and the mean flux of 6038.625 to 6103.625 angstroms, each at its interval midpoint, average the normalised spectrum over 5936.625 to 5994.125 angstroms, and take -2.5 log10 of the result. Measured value 0.311 mag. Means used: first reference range 15.5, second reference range 16.4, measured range 12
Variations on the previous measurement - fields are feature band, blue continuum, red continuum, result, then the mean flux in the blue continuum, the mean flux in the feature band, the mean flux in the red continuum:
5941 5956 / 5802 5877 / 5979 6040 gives 0.17 mag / 14.9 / 12.2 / 13.8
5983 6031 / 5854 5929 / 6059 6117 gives 0.00 mag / 9.58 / 13.7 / 16.7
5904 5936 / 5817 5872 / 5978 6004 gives 0.31 mag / 14.3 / 10.2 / 13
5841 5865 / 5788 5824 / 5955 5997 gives 0.13 mag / 17.4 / 14.1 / 12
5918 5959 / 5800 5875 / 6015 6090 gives 0.30 mag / 15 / 11.7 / 15.7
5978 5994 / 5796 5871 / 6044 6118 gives 0.25 mag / 15.5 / 12.9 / 16.6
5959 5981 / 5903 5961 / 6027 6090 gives 0.11 mag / 11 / 11.3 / 16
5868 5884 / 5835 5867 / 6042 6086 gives 0.29 mag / 14.2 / 11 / 16.1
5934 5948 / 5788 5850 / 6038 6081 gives 0.30 mag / 16.7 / 12.4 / 16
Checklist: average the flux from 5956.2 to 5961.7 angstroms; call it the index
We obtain 11.5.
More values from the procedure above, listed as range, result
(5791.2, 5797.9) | 17.5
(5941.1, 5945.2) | 12.1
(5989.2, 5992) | 13.9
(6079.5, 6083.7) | 15.2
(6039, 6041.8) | 14.7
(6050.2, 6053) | 16.5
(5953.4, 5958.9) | 11.7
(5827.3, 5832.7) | 15.9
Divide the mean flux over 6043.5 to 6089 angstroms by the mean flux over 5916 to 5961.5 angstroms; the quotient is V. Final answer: 1.4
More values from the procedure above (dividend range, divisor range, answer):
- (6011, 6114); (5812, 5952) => 1.37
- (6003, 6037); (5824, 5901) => 1.22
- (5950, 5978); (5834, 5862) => 0.77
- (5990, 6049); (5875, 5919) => 1.78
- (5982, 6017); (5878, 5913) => 1.74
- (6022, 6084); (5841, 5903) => 1.48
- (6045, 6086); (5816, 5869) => 1.12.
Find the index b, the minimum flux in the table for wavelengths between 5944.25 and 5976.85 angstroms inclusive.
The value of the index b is 8.977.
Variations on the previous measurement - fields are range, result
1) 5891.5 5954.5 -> 1.361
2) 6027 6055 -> 12.32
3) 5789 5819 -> 13.79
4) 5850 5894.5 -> 2.489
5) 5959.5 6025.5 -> 9.742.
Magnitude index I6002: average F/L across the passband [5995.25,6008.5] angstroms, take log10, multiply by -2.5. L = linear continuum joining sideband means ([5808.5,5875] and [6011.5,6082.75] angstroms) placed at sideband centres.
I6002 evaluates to 0.17 mag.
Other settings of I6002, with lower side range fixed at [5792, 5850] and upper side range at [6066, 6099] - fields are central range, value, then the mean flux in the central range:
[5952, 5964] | 0.39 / 11.6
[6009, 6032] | 0.15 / 14.5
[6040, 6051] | 0.02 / 16.3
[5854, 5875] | 0.34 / 12.2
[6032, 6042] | 0.11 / 15.1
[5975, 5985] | 0.36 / 12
